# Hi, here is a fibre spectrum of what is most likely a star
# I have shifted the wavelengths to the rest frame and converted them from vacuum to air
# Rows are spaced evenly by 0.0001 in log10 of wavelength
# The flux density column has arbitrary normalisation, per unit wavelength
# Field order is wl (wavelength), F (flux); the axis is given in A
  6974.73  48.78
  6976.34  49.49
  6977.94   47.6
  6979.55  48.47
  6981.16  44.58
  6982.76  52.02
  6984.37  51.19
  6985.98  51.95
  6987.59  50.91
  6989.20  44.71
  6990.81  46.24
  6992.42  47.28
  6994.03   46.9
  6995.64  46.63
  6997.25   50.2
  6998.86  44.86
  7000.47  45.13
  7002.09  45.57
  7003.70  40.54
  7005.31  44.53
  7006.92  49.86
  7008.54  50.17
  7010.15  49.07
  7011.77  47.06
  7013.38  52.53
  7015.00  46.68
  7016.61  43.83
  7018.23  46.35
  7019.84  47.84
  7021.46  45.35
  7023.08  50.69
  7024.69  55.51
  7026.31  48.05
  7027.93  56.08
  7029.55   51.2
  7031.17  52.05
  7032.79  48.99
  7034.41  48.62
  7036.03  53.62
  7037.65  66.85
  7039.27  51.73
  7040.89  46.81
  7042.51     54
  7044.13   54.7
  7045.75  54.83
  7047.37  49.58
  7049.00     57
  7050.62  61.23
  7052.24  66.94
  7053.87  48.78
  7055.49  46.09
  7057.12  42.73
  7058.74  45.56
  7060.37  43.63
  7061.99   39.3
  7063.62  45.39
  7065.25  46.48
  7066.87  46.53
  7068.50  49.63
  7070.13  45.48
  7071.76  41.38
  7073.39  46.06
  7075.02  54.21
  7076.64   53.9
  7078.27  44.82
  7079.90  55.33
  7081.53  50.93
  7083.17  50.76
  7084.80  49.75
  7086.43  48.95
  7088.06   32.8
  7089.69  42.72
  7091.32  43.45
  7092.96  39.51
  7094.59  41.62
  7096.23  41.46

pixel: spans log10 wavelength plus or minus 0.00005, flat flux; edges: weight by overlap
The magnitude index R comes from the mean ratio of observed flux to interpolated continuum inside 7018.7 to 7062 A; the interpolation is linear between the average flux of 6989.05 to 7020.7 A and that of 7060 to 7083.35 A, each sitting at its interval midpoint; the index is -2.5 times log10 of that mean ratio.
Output -0.096 mag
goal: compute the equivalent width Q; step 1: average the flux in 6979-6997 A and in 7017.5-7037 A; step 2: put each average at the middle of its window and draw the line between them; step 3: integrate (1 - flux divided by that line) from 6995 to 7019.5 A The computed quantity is 1.2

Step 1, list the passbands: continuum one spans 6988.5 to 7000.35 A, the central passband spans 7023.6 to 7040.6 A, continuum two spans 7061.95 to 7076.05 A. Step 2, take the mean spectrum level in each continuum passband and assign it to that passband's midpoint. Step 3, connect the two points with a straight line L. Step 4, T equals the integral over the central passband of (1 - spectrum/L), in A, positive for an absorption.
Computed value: -2.3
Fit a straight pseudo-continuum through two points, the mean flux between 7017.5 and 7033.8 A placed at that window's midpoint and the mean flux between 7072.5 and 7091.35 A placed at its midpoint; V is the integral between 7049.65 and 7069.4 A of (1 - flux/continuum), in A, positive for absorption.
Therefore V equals 0.1 A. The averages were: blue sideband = 50.2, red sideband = 48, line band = 48.6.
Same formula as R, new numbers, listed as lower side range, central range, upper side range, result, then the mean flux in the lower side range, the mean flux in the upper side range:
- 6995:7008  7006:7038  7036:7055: 0.00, 46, 55.4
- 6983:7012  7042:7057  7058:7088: -0.15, 47.5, 47.3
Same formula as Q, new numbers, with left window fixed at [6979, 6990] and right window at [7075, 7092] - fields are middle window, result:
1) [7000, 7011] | 0.5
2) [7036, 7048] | -1.4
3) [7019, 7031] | -0.5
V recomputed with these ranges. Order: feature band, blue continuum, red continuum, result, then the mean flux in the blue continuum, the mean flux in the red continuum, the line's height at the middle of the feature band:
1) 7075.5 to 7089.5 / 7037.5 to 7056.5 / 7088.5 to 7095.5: -1.32 A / 54.3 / 41.3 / 44.1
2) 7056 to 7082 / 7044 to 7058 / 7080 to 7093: 1.31 A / 53.5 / 45.7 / 49.5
